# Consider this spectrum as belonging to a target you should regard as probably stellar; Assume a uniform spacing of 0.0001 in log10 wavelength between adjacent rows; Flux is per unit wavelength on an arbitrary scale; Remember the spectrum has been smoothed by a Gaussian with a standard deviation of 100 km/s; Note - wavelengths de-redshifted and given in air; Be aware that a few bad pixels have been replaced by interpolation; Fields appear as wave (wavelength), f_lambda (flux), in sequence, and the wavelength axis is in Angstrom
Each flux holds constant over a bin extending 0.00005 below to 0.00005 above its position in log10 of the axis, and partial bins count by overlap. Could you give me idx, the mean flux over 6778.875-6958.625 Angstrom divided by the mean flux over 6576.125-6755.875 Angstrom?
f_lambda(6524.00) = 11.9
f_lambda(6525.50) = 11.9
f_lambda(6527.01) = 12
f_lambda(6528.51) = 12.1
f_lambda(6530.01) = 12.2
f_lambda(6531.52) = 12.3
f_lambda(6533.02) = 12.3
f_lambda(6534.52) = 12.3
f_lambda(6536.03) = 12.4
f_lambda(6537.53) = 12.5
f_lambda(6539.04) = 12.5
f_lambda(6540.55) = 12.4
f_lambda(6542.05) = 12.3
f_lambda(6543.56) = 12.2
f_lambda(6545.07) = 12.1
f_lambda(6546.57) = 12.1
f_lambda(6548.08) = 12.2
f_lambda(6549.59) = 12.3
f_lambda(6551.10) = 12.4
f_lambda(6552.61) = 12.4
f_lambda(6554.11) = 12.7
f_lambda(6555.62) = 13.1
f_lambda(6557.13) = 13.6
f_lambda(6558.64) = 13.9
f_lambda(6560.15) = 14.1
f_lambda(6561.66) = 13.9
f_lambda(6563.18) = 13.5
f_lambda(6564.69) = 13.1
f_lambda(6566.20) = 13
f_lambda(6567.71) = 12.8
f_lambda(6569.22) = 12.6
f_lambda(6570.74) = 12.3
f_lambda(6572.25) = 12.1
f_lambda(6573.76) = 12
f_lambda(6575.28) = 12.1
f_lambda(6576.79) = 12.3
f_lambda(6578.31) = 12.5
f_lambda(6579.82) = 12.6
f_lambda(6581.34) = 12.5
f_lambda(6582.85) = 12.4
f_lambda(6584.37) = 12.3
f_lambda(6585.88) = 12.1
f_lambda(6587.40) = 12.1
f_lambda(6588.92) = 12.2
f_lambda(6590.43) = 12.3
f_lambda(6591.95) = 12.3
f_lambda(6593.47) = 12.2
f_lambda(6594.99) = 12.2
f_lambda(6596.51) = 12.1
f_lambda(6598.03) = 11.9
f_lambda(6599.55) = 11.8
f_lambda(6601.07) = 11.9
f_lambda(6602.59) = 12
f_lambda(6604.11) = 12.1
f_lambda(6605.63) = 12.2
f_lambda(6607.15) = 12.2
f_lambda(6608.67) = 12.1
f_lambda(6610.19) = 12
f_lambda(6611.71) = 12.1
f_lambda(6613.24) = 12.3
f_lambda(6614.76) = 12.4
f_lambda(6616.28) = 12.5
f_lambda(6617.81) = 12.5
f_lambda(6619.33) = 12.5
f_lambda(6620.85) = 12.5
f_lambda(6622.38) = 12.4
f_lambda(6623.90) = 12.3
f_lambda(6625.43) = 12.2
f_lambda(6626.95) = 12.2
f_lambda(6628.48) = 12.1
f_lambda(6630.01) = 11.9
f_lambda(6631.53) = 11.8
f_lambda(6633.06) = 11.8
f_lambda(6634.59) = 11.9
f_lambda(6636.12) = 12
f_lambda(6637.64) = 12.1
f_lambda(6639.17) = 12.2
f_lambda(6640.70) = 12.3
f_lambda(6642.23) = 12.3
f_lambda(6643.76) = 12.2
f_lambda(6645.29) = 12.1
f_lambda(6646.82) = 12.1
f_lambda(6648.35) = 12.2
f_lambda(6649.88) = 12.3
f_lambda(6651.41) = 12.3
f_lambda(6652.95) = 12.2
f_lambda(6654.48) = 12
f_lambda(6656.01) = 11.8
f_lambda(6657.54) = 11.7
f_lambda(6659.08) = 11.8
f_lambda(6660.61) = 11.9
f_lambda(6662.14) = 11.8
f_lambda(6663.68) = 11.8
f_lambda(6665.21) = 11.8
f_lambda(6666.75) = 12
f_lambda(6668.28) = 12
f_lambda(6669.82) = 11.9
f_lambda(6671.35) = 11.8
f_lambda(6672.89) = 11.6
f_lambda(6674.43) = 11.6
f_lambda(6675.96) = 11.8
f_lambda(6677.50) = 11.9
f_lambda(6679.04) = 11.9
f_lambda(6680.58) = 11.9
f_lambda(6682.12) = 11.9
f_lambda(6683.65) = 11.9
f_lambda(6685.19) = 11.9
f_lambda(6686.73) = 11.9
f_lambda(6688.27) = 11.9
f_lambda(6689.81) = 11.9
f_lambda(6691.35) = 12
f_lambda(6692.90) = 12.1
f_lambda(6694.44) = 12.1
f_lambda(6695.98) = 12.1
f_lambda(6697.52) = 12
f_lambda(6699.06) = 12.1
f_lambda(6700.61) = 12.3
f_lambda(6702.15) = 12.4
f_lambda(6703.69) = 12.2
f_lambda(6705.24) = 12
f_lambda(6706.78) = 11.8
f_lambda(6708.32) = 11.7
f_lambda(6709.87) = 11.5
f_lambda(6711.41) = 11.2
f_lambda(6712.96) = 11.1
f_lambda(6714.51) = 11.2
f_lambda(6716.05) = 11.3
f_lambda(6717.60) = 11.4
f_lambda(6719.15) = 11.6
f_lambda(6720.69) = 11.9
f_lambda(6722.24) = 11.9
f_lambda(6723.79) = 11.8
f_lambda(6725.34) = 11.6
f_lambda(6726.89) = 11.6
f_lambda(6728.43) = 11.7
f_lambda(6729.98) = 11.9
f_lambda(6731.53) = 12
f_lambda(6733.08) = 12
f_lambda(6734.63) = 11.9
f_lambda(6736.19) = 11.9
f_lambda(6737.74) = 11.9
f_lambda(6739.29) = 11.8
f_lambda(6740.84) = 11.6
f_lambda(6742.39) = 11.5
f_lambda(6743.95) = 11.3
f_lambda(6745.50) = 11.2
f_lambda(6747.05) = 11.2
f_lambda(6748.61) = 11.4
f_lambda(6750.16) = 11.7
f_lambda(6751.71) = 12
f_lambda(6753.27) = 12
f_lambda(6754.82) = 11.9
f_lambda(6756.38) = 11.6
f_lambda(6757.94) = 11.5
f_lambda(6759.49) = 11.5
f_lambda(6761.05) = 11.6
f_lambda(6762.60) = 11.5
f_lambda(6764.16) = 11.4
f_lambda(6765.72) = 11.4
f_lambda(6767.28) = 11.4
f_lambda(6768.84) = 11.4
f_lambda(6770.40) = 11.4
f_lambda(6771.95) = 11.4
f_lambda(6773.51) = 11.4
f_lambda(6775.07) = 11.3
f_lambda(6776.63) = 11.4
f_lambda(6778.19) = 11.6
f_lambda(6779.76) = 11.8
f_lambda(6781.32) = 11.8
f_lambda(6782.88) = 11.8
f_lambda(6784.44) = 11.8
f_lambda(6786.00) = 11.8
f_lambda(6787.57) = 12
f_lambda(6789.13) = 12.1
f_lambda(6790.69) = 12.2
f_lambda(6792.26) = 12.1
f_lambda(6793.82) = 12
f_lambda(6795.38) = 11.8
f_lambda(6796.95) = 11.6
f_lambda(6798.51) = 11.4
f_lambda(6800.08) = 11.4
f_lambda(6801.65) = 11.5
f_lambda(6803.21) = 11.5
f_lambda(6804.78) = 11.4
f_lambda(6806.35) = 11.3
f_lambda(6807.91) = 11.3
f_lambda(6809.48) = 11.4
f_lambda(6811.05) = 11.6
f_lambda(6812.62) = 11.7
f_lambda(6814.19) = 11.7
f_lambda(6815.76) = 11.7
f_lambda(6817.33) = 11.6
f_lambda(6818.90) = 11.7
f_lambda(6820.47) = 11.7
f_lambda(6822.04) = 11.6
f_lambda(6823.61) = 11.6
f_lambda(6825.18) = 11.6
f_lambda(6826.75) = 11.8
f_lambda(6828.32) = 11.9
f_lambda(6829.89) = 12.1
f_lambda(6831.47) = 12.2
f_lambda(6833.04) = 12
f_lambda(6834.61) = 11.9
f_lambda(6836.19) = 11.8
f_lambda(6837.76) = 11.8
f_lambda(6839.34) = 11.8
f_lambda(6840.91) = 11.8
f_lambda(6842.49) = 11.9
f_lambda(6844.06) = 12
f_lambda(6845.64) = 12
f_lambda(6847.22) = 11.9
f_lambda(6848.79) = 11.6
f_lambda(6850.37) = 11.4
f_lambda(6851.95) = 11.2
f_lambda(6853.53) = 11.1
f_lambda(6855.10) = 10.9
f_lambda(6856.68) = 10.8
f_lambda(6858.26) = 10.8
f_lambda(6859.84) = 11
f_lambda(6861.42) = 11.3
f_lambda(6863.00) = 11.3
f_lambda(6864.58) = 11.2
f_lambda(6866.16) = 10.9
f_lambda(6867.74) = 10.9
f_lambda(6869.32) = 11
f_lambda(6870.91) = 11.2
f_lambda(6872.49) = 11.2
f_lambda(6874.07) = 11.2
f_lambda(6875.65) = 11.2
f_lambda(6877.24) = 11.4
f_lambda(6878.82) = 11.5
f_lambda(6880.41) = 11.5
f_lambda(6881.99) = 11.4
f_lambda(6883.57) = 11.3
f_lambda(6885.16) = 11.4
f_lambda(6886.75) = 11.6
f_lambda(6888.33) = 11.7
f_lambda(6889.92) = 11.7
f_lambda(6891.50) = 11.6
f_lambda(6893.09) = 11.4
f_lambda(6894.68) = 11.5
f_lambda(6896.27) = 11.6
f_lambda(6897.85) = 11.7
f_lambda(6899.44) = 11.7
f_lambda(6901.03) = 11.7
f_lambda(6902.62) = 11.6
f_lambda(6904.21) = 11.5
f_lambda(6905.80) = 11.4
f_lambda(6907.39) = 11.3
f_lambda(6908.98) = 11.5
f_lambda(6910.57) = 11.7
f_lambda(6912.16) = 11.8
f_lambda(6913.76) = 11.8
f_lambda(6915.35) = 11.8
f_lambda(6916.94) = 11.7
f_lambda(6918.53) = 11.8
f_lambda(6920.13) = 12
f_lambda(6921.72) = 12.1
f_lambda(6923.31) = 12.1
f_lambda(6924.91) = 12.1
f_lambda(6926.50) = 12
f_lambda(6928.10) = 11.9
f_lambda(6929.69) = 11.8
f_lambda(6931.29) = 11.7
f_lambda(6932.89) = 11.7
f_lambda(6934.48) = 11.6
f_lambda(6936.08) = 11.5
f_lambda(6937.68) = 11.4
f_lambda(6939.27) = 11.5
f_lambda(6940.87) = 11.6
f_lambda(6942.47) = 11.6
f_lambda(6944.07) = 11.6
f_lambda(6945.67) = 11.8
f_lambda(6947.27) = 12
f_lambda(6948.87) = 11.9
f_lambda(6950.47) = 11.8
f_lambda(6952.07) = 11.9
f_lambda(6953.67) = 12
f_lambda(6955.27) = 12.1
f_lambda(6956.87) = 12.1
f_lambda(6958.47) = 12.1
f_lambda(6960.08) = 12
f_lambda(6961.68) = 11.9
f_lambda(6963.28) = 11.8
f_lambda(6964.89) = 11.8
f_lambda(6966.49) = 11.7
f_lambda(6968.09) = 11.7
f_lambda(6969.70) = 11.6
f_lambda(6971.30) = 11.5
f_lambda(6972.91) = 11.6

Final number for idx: 0.97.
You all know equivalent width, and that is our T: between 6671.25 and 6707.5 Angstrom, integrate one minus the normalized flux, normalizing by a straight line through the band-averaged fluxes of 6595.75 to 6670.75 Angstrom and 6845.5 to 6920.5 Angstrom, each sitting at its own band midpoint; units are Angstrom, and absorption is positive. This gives -0.06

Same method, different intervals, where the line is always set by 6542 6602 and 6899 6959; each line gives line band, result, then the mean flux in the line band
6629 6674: 1.3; 12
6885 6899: 0.3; 11.6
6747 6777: 1.5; 11.5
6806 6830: 0.7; 11.6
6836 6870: 1.6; 11.4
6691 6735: 1.5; 11.8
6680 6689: 0.3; 11.9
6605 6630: 0.3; 12.3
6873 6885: 0.5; 11.4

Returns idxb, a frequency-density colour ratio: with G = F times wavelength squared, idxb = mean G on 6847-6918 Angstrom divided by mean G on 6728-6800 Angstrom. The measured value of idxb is 1.01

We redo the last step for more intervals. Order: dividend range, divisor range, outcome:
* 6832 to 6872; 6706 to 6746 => 1.02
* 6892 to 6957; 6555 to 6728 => 1.05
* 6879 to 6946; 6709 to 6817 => 1.05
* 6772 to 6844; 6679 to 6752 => 1.02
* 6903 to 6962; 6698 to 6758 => 1.07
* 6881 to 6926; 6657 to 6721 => 1.05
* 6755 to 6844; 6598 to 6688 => 1.02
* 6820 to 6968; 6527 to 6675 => 1.03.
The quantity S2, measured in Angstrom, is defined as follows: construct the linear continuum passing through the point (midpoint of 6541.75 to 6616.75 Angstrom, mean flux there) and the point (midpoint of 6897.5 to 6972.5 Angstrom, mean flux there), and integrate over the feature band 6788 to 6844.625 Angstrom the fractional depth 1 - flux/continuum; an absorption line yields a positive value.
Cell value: 1.2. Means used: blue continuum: 12.4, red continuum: 11.8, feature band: 11.7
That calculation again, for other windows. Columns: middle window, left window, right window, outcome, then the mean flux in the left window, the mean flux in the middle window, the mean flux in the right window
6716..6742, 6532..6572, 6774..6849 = 0.62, 12.7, 11.8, 11.7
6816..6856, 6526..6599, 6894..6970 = 0.80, 12.5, 11.7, 11.8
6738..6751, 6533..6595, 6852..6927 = 0.51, 12.6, 11.5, 11.5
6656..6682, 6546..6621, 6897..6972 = 0.99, 12.5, 11.8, 11.8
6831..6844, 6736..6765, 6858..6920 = -0.45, 11.6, 11.9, 11.4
